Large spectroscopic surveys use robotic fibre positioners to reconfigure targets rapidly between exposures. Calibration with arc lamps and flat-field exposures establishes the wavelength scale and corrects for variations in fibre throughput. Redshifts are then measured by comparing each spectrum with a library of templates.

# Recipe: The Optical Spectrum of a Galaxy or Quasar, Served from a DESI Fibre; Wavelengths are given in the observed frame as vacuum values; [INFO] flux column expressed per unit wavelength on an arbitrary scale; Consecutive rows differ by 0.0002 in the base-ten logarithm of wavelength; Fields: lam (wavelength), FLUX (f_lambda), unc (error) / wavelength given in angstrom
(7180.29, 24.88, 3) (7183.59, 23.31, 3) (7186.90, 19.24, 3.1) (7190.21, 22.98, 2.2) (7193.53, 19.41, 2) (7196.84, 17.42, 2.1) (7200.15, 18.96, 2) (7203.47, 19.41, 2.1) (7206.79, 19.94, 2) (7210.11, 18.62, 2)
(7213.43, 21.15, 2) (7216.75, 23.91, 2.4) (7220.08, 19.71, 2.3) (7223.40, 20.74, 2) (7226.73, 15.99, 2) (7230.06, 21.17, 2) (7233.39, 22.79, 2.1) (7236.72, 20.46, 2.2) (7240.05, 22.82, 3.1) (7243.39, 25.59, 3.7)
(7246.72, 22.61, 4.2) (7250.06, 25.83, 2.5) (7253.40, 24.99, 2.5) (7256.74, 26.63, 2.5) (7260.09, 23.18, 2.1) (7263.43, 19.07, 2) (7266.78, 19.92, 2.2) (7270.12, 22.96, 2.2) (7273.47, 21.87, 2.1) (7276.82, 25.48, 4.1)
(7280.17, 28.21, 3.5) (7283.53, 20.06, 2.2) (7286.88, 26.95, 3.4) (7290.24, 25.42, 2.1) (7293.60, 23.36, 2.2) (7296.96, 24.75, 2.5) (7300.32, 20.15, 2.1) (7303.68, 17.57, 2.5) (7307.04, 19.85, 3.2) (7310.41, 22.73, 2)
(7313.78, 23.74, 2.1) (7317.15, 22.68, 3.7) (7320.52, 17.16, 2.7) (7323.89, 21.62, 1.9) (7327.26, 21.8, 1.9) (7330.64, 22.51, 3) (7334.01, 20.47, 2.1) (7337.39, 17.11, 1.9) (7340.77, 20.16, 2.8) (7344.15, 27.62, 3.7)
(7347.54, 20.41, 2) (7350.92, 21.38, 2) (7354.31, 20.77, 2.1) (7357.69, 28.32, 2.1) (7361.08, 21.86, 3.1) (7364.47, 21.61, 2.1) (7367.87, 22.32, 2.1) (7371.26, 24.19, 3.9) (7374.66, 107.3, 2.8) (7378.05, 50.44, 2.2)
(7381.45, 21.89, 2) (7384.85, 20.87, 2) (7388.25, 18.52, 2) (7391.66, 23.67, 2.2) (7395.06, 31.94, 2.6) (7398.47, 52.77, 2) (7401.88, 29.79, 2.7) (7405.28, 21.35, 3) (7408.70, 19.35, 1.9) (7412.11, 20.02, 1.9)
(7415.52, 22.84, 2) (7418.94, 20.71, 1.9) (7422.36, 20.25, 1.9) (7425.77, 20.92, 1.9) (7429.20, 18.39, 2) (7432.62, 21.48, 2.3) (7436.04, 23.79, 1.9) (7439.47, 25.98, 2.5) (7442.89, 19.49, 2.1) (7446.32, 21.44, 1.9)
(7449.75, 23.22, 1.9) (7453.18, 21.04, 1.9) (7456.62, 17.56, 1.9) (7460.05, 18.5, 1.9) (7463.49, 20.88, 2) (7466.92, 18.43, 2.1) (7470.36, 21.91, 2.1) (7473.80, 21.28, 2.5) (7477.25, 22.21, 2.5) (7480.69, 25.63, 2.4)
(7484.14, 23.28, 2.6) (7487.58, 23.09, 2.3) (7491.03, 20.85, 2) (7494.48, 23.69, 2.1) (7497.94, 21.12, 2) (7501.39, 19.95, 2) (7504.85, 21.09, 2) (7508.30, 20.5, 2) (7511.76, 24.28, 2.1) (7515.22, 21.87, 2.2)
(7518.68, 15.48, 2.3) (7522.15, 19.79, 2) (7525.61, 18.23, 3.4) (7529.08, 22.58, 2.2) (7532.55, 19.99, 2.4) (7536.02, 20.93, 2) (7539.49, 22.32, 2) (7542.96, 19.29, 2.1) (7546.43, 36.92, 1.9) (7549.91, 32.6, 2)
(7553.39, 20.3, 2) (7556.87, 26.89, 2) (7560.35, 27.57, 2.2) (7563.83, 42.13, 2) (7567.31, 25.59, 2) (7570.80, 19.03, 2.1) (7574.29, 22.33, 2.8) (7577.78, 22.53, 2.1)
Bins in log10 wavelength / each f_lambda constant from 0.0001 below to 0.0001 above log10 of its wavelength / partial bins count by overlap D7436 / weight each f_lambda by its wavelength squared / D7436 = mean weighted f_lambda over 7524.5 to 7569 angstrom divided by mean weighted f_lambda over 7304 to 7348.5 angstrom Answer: 1.29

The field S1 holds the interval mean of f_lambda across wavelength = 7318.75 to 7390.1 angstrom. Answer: 27.1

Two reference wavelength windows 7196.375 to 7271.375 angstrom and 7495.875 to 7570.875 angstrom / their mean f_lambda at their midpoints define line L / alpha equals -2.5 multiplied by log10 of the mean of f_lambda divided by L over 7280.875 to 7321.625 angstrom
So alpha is -0.012 mag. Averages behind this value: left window 21.5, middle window 22.2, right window 23.7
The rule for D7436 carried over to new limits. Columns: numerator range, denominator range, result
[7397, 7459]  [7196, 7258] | 1.14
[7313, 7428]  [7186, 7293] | 1.24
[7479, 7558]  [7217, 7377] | 0.99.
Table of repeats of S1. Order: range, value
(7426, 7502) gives 21.5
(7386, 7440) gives 24.4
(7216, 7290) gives 22.8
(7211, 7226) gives 20.9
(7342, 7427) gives 28.4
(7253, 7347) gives 22.4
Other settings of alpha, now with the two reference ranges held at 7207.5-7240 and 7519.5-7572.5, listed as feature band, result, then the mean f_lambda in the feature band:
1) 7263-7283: -0.085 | 23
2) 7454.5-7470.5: 0.226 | 19.3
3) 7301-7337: 0.050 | 20.9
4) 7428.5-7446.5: 0.067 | 22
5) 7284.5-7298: -0.159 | 24.9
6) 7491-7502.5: 0.123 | 21.6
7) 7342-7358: -0.046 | 23.2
